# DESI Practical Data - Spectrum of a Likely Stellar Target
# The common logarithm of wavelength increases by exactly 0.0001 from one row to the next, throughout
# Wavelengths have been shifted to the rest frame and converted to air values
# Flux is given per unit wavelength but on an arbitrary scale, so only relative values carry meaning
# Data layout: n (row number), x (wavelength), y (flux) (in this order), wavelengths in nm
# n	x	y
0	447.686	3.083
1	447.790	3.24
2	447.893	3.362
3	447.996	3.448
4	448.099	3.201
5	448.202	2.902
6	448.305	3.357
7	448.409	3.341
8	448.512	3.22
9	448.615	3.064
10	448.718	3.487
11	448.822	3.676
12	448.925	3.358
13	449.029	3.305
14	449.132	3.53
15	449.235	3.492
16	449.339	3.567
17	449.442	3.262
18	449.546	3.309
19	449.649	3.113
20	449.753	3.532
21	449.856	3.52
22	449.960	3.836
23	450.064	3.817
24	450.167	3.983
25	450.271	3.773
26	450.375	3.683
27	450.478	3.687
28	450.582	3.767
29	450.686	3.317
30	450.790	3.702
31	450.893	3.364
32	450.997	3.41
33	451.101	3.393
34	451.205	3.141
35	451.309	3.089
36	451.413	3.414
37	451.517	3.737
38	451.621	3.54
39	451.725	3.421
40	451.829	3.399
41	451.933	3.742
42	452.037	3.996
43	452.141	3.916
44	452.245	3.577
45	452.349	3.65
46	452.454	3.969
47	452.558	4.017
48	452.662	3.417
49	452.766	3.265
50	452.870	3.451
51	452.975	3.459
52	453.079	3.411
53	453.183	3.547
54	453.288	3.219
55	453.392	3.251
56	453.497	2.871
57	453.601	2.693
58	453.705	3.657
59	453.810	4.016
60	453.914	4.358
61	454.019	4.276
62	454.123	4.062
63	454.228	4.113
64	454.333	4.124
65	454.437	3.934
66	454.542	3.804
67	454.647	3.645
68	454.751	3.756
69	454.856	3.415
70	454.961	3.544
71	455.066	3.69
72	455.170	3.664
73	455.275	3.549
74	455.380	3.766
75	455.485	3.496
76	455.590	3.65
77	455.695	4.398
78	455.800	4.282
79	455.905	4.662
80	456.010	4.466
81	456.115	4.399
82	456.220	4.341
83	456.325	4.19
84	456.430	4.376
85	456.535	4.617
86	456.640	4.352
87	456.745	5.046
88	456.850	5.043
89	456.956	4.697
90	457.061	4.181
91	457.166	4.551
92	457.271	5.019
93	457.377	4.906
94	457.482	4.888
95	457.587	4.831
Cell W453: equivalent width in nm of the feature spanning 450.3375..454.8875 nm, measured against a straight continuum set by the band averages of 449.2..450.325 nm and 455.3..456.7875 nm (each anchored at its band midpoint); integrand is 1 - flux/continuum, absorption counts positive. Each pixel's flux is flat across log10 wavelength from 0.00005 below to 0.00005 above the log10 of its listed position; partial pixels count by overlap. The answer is 0.32 nm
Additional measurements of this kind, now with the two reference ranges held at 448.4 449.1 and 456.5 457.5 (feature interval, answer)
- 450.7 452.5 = 0.13 nm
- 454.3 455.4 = 0.17 nm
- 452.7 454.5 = 0.23 nm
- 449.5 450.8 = -0.01 nm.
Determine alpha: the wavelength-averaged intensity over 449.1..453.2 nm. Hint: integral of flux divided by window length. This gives 3.56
